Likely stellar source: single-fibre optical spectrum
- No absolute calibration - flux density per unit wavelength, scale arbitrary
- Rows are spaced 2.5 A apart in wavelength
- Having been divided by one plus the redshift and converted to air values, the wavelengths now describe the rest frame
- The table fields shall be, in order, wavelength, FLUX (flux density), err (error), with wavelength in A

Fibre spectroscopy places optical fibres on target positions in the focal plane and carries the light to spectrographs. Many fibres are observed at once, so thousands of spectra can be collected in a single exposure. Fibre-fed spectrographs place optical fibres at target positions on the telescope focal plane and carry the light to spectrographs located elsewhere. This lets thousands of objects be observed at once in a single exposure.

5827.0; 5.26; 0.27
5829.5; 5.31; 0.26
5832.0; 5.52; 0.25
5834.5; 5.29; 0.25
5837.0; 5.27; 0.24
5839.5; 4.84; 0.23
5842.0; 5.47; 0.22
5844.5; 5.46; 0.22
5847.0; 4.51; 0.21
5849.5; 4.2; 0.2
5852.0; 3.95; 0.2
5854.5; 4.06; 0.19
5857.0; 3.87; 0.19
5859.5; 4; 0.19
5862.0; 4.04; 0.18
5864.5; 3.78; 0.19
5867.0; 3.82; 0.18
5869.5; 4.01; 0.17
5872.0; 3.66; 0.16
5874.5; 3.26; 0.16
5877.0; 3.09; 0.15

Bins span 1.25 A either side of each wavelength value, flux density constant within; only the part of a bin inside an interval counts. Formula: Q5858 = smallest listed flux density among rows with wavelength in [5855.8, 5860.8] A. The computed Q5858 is 3.87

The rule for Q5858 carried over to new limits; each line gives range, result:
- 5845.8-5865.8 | 3.78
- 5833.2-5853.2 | 3.95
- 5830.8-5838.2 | 5.27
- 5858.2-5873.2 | 3.66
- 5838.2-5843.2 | 4.84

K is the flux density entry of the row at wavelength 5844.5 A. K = 5.46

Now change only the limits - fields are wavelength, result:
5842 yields 5.47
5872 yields 3.66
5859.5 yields 4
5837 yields 5.27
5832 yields 5.52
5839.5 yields 4.84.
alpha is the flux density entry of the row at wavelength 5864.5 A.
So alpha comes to 3.78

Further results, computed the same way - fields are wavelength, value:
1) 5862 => 4.04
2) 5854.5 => 4.06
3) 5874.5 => 3.26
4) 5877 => 3.09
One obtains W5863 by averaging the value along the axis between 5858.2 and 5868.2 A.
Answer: 3.91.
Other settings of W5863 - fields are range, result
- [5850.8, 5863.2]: 3.98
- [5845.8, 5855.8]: 4.18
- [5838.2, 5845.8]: 5.25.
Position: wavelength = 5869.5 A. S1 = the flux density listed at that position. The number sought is 4.01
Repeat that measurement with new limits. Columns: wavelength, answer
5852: 3.95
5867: 3.82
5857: 3.87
